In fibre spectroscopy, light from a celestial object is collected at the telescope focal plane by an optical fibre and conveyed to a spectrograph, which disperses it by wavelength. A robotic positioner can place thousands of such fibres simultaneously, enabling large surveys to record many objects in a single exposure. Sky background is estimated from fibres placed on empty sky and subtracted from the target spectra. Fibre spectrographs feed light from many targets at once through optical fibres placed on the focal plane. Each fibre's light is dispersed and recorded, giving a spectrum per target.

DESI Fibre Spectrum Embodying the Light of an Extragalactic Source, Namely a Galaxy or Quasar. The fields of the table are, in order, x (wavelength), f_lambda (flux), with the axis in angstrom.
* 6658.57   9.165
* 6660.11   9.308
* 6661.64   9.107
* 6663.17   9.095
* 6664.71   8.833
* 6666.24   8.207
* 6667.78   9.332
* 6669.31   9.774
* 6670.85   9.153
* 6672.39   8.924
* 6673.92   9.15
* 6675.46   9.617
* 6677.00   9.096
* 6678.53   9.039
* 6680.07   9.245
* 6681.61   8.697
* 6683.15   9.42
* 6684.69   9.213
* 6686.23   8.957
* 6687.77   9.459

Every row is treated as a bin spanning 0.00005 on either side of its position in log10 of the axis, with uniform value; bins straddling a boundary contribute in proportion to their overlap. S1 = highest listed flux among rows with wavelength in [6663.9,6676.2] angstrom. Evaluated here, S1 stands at 9.774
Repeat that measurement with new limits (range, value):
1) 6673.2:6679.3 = 9.617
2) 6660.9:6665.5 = 9.107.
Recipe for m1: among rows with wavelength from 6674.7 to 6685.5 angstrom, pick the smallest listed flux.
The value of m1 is 8.697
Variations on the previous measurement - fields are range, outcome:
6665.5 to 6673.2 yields 8.207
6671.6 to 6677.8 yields 8.924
